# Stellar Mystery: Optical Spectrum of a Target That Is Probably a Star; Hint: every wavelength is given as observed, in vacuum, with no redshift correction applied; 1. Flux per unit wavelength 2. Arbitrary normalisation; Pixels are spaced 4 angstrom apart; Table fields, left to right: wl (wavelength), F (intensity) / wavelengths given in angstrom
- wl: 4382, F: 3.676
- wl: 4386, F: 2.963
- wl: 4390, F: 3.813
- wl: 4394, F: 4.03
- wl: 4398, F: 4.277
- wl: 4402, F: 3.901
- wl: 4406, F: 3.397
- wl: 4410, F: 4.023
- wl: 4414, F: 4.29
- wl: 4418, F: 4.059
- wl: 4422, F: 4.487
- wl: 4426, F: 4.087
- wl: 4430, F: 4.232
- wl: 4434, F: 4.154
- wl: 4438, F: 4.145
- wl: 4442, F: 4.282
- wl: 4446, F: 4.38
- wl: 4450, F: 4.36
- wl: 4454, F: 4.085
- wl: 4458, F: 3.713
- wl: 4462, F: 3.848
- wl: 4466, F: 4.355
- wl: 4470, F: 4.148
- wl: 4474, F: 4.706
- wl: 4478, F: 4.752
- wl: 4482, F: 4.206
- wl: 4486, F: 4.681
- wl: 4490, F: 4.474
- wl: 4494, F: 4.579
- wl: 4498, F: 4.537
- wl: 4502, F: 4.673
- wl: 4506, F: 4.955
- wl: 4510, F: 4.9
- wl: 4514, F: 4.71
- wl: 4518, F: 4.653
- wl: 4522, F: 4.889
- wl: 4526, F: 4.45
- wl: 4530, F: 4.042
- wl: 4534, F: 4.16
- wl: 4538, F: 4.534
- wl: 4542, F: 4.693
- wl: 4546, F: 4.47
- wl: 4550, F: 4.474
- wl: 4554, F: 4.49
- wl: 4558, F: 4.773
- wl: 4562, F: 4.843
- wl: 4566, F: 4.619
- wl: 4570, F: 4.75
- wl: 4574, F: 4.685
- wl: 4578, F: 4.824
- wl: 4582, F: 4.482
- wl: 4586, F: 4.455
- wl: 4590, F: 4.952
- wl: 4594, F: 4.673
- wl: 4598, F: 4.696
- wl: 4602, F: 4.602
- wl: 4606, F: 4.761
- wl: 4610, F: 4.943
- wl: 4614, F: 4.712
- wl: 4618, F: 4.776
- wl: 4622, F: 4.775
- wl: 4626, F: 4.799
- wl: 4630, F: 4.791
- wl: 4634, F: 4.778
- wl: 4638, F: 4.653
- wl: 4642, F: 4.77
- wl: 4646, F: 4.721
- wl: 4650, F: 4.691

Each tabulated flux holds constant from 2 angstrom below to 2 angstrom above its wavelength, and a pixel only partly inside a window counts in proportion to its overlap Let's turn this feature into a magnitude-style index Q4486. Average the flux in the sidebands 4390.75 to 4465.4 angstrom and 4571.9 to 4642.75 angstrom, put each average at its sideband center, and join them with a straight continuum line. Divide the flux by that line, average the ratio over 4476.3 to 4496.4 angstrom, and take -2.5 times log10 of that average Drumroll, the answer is -0.06 mag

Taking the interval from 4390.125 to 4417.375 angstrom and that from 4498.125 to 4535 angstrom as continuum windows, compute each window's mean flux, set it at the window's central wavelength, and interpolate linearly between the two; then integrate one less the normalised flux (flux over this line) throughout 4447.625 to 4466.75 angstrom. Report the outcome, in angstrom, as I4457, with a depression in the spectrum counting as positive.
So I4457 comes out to 1.0 angstrom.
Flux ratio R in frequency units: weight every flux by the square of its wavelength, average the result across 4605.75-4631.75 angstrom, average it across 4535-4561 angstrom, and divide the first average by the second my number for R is 1.08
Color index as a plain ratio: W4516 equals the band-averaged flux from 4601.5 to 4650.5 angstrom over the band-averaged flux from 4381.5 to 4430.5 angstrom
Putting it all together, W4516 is 1.21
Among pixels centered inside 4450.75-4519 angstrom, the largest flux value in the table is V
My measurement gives 4.955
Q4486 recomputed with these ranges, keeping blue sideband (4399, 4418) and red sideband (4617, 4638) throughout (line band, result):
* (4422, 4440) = -0.04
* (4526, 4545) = 0.01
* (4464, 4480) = -0.08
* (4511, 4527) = -0.08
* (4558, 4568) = -0.05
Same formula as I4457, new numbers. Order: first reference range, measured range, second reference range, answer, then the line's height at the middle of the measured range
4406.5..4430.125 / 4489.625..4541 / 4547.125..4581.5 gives -1.1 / 4.49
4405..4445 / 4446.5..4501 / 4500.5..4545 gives 0.3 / 4.37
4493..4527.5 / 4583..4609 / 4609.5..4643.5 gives 0.3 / 4.76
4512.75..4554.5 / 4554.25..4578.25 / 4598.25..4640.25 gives -0.7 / 4.6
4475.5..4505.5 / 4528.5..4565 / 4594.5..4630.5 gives 1.2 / 4.66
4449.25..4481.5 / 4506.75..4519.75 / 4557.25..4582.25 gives -0.9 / 4.46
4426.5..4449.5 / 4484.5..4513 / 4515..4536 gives -1.9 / 4.39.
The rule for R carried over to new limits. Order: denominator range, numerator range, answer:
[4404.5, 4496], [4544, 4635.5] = 1.18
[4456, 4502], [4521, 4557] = 1.05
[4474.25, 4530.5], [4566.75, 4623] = 1.06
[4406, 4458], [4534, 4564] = 1.16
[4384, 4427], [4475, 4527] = 1.23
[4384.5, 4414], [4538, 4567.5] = 1.29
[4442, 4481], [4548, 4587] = 1.14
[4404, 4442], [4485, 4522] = 1.19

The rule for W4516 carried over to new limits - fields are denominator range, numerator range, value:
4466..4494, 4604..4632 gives 1.07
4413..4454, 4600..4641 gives 1.12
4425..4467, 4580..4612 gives 1.13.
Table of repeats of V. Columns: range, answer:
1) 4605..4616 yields 4.943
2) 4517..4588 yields 4.889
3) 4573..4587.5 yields 4.824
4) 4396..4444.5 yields 4.487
